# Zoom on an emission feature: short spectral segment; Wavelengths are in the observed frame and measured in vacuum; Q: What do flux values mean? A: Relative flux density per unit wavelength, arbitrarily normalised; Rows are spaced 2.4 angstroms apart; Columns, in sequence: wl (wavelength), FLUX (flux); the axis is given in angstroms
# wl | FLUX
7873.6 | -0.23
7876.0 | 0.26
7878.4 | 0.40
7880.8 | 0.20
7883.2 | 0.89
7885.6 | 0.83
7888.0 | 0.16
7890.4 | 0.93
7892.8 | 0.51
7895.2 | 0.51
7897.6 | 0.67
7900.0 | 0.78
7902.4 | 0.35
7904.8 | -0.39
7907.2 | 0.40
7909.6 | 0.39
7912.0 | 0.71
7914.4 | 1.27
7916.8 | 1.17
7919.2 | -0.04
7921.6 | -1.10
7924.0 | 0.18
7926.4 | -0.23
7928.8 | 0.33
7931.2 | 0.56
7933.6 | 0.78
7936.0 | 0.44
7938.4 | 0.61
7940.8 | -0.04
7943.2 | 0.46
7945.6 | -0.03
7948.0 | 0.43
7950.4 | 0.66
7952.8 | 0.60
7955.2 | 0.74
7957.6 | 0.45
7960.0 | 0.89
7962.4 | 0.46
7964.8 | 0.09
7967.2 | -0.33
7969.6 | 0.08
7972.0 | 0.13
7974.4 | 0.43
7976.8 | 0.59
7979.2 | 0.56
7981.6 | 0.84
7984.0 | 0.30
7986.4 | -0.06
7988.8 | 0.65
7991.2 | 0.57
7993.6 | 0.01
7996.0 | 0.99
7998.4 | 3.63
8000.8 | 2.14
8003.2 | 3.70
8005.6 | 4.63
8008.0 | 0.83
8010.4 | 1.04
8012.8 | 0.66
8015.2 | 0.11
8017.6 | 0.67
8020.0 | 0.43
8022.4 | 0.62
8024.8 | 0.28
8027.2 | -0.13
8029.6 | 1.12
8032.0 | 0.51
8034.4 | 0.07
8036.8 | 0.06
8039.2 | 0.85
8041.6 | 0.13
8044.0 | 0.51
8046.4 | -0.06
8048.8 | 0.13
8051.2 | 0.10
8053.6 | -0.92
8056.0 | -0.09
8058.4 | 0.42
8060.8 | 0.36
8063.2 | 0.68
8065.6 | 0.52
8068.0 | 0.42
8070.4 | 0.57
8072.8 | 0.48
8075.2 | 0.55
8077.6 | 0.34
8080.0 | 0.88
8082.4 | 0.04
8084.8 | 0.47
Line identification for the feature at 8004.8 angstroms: [O II] 3727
